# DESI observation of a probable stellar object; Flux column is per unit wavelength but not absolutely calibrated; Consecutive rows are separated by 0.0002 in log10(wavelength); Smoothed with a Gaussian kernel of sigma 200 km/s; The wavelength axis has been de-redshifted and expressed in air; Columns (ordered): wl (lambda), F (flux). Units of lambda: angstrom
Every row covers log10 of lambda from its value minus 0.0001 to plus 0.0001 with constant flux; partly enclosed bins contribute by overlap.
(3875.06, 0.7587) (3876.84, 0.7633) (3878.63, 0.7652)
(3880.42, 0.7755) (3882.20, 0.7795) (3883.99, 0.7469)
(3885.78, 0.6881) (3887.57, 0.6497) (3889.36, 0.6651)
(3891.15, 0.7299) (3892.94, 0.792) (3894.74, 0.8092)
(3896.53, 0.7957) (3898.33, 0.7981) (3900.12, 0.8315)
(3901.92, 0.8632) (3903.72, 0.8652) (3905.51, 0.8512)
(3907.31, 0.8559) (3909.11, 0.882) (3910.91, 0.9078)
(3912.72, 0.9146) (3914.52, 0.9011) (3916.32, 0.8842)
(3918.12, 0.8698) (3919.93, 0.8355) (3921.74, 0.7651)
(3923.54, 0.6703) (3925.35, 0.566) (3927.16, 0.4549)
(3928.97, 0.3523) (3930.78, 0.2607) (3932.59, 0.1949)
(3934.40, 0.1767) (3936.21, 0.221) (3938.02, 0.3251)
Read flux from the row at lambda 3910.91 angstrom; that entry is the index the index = 0.9078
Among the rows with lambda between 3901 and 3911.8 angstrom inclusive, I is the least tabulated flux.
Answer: 0.8512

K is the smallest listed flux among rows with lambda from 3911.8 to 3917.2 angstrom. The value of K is 0.8842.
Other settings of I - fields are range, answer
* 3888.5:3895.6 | 0.6651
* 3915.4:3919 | 0.8698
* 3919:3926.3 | 0.566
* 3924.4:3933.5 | 0.1949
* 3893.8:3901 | 0.7957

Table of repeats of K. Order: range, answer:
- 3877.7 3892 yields 0.6497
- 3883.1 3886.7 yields 0.6881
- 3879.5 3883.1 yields 0.7755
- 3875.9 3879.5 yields 0.7633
